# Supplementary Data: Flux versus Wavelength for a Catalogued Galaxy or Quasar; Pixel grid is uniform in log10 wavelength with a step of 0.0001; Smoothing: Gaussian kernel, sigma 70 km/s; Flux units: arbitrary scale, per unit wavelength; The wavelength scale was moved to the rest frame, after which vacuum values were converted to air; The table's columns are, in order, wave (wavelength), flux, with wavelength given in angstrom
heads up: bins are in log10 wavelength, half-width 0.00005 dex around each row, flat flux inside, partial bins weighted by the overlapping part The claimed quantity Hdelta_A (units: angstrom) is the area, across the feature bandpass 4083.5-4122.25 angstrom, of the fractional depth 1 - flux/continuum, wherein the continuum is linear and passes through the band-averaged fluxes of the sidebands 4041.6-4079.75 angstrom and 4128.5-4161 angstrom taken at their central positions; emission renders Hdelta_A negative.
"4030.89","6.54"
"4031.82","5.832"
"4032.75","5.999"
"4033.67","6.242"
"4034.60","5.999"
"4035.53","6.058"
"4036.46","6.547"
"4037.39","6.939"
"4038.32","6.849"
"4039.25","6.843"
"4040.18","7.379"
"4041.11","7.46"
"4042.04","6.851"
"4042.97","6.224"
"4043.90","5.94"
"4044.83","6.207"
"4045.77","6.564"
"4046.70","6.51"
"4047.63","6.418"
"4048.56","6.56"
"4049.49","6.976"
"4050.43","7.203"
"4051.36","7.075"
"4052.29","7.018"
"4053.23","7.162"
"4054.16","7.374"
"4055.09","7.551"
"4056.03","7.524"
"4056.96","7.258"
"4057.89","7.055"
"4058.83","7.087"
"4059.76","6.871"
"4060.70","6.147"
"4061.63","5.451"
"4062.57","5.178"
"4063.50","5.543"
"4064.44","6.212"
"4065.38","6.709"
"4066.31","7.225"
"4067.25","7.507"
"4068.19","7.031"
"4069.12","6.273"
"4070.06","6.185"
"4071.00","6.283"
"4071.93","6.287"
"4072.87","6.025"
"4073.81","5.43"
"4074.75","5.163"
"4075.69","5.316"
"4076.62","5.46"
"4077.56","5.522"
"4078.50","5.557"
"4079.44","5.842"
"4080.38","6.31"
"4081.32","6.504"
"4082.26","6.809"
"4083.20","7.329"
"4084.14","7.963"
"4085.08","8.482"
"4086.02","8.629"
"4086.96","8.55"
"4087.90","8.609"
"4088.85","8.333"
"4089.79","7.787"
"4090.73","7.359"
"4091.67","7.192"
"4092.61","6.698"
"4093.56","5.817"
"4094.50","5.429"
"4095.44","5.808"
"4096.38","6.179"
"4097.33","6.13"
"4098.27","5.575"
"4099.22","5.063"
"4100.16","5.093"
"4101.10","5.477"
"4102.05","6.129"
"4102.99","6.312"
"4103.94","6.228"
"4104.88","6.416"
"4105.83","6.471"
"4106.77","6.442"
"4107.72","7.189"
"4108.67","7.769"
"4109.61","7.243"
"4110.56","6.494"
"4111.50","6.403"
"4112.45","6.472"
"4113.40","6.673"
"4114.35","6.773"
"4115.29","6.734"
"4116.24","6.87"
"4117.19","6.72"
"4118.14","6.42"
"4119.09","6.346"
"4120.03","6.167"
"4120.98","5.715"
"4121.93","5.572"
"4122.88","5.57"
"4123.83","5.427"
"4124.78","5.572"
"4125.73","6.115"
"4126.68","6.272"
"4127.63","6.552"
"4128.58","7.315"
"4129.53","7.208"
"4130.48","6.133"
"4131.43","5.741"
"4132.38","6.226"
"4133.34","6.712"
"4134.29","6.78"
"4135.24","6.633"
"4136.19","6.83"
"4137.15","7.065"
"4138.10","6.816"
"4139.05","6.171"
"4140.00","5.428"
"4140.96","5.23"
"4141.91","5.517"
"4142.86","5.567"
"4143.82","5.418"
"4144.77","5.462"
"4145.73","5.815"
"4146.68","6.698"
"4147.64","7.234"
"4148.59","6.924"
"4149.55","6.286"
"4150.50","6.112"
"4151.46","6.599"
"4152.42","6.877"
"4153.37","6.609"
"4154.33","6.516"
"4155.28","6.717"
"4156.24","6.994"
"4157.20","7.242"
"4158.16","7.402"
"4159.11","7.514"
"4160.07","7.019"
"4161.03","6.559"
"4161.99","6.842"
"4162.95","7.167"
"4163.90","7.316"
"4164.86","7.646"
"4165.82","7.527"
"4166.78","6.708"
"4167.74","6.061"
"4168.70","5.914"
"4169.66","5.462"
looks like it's -1.34 angstrom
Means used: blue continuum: 6.43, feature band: 6.68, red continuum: 6.49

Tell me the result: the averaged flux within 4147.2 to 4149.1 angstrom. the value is 7.07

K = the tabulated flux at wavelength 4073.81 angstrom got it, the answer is 5.43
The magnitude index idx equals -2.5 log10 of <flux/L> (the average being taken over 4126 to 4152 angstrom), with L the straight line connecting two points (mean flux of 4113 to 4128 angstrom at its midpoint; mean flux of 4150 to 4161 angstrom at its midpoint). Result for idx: 0.04 mag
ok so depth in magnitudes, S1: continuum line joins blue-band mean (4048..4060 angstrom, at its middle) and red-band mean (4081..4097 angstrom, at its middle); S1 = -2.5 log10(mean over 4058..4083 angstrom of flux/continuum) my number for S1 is 0.17 mag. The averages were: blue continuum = 7.13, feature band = 6.18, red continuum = 7.26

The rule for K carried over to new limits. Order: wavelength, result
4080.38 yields 6.31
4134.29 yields 6.78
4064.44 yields 6.212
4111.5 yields 6.403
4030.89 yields 6.54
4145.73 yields 5.815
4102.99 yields 6.312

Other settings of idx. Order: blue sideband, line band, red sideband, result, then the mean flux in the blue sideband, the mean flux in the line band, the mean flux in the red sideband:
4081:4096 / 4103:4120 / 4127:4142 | 0.034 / 7.33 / 6.66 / 6.42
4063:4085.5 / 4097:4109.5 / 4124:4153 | 0.022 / 6.37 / 6.21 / 6.3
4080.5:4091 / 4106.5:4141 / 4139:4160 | 0.085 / 7.81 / 6.44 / 6.4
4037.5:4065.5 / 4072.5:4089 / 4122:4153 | -0.032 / 6.71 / 6.74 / 6.25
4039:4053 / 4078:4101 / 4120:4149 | -0.048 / 6.75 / 6.77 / 6.19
